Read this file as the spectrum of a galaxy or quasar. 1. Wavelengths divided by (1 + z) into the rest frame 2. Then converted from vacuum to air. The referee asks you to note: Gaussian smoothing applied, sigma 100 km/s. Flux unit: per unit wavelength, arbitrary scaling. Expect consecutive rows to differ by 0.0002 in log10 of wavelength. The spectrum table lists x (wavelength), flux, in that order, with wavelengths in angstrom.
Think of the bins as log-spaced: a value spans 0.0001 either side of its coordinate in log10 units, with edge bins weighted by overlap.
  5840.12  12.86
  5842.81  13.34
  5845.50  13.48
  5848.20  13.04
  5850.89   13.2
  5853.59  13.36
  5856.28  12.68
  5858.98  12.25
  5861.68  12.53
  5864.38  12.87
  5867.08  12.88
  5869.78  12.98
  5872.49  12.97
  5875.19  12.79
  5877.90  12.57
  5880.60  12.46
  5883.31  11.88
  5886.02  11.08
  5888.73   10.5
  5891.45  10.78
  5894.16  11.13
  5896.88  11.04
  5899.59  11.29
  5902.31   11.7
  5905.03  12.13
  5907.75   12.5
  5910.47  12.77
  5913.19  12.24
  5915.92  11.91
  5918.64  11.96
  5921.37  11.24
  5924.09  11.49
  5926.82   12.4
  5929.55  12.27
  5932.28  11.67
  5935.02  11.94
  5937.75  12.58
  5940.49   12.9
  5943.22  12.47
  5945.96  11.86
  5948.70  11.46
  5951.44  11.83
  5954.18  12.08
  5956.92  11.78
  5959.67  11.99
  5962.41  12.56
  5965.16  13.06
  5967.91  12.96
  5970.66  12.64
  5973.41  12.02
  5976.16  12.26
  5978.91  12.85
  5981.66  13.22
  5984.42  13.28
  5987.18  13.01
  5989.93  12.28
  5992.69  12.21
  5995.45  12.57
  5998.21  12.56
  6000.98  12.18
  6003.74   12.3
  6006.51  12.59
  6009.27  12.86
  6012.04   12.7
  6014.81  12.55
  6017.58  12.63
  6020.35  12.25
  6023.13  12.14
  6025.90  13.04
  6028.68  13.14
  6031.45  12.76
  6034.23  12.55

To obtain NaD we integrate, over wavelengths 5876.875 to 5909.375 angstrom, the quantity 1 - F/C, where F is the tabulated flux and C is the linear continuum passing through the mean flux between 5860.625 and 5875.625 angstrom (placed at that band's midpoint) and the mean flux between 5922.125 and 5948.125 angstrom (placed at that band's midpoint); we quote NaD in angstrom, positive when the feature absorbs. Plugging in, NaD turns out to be 2.6 angstrom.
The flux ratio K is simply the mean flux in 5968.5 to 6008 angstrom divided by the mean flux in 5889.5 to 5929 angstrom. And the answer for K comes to 1.07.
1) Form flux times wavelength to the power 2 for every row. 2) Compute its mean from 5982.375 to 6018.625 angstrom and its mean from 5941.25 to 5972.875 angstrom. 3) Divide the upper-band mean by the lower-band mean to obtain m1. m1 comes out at 1.04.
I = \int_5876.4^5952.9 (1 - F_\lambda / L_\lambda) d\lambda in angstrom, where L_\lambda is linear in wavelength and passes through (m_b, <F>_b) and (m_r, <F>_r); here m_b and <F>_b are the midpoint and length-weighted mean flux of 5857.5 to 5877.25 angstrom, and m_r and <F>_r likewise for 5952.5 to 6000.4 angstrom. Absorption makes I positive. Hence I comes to 4.8 angstrom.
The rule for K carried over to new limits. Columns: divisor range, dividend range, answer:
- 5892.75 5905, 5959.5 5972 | 1.12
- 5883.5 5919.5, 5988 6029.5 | 1.08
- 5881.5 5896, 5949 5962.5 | 1.08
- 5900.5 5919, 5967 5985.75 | 1.05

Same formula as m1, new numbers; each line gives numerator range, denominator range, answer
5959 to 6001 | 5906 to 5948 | 1.06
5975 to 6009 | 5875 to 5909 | 1.12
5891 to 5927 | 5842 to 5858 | 0.91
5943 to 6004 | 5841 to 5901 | 1.04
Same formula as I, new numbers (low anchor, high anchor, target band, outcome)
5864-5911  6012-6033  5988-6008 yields 0.2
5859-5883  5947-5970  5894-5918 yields 1.2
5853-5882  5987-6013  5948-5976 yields 0.7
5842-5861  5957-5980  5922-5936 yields 0.8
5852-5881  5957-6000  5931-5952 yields 0.9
